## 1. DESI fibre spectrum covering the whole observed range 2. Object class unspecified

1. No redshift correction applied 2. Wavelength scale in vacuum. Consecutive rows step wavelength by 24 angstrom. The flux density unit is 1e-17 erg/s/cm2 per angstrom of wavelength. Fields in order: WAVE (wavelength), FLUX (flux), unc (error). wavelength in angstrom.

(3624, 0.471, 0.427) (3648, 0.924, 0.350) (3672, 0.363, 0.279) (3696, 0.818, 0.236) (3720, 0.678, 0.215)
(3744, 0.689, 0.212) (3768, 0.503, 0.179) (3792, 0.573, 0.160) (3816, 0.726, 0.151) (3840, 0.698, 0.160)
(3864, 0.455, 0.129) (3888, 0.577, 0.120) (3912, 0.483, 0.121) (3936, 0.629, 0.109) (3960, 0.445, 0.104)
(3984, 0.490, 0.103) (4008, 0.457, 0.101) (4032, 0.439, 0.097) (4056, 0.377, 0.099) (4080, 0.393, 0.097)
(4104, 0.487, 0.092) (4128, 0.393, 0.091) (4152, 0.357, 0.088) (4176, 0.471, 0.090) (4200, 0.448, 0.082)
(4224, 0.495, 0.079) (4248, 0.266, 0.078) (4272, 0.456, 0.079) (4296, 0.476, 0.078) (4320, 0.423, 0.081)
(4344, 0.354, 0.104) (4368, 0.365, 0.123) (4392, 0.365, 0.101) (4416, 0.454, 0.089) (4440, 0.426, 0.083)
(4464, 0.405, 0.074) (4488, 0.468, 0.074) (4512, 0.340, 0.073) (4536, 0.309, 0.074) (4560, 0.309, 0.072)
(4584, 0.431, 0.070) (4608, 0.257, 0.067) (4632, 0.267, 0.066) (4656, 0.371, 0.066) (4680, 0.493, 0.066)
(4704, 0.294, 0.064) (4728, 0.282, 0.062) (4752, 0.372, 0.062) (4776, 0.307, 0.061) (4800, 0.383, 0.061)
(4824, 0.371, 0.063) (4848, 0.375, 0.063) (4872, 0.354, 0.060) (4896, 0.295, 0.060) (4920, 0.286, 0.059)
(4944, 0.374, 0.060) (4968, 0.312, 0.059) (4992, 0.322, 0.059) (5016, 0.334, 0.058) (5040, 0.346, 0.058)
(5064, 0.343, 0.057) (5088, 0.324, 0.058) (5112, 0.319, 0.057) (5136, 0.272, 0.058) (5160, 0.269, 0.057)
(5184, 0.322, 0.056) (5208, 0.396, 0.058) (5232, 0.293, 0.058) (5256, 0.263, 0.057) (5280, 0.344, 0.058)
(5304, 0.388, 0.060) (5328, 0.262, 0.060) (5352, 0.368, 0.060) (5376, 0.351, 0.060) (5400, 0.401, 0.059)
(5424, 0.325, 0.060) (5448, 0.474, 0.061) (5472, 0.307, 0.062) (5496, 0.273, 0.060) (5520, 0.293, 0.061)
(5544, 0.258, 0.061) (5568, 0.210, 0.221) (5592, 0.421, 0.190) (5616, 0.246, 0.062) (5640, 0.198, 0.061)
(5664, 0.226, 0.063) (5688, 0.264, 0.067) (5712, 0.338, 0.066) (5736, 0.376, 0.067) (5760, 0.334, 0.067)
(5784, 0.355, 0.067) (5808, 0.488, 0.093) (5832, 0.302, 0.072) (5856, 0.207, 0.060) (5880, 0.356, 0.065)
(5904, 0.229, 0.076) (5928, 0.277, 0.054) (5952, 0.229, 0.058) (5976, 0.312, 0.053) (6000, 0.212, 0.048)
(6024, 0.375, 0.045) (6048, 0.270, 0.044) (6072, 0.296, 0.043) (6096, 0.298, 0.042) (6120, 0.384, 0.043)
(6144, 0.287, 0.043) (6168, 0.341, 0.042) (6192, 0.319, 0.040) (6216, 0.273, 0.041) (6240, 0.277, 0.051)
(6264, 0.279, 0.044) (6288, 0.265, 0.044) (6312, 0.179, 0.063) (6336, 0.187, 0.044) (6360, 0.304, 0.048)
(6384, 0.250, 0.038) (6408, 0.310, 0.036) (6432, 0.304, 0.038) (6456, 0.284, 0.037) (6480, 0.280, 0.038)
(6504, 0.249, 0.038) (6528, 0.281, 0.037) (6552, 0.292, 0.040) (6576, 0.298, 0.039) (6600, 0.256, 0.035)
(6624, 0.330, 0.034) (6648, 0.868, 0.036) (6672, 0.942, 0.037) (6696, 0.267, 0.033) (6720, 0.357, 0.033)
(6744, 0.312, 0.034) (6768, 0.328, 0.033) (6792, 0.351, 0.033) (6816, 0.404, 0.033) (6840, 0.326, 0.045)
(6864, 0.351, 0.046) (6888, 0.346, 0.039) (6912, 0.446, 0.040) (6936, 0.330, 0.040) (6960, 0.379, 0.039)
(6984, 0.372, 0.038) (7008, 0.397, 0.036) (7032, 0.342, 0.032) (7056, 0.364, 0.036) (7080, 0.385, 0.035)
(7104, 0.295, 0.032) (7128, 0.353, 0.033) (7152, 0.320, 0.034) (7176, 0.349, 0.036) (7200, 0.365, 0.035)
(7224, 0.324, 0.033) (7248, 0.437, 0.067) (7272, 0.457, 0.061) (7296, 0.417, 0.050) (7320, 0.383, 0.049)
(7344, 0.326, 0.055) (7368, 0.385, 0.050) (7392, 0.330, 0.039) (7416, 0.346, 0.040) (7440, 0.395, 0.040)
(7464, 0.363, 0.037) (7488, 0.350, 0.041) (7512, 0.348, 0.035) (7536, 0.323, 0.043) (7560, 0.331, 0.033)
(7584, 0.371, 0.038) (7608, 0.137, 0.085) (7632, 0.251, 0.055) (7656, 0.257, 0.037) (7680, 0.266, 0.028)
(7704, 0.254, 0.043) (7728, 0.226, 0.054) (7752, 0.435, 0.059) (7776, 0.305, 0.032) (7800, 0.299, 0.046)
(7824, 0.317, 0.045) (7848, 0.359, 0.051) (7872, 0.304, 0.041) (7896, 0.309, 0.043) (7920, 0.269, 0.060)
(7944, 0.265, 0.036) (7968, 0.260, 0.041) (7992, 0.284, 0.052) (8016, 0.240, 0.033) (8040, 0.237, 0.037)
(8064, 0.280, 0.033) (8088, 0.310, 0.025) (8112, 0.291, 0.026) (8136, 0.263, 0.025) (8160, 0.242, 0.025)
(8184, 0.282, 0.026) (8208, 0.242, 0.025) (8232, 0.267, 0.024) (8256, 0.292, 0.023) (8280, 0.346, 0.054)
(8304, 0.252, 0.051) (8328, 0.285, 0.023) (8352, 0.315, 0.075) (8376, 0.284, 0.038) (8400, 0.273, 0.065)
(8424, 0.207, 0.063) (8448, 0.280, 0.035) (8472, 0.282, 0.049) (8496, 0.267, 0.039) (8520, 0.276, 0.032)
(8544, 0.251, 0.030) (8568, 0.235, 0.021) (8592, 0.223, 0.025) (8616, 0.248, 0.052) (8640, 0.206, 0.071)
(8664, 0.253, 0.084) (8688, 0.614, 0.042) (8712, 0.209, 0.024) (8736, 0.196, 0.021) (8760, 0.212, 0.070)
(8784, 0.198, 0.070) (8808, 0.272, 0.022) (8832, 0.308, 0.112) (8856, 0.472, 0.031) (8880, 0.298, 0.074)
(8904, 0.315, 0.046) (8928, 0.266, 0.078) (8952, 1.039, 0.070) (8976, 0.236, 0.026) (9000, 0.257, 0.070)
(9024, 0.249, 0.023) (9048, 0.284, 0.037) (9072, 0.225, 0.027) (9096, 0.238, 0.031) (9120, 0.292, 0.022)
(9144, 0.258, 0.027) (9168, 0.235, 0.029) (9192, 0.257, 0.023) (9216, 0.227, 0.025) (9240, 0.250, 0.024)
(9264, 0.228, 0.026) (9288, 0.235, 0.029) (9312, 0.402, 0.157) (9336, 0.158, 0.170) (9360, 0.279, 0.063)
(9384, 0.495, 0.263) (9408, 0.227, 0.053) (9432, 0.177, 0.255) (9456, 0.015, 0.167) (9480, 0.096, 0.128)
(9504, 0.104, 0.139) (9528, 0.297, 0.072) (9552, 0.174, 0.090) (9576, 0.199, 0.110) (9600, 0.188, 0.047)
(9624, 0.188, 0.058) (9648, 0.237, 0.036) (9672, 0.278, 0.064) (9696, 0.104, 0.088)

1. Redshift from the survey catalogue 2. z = 0.786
